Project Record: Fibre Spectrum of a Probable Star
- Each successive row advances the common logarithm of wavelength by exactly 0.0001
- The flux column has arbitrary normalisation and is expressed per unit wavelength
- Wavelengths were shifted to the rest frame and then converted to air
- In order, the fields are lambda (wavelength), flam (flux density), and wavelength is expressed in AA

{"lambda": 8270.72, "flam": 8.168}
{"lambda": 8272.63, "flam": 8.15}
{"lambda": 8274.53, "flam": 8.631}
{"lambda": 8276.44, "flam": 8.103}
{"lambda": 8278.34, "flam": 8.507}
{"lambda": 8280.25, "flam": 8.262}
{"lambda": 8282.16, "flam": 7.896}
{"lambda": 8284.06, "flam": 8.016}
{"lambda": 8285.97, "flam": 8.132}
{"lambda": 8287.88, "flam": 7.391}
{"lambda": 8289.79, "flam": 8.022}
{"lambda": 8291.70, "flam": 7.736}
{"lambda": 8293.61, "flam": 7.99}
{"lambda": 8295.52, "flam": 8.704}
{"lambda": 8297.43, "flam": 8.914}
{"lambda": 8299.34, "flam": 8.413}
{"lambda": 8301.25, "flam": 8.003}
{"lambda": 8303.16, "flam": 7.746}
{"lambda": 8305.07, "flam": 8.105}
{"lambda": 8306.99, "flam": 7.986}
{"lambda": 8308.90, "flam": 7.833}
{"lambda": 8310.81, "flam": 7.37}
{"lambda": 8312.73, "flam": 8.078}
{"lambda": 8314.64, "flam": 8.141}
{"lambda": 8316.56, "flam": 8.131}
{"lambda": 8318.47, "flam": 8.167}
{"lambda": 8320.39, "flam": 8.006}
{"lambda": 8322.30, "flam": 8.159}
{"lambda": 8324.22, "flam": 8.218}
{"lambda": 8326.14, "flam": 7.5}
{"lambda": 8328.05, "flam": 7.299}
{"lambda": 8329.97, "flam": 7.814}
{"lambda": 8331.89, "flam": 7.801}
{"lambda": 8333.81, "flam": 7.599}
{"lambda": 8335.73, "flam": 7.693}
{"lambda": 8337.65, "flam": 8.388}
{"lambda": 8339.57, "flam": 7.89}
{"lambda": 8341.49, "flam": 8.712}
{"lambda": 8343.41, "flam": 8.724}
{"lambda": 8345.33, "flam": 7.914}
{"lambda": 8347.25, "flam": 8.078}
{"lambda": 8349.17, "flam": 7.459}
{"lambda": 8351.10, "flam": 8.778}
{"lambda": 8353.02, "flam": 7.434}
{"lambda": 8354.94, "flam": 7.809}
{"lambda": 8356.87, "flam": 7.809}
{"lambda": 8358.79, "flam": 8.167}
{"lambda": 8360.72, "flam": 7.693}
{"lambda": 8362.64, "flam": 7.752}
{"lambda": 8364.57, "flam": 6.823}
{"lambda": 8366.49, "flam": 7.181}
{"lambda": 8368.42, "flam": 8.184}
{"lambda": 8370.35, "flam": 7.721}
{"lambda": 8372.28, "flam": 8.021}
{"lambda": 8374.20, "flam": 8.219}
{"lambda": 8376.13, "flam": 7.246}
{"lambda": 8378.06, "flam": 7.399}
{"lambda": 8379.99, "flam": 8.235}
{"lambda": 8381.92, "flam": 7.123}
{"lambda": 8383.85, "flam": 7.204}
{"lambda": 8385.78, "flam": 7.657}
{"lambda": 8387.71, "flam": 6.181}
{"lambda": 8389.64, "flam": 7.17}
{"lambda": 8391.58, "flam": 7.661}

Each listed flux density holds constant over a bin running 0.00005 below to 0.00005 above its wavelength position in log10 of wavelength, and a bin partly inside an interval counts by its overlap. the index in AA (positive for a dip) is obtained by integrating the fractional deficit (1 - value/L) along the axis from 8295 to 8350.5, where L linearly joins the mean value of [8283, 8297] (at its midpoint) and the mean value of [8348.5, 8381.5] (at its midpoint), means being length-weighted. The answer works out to -0.8 AA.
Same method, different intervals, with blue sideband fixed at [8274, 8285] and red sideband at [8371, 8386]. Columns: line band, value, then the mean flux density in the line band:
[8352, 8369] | 0.23 AA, 7.64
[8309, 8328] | 0.14 AA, 7.94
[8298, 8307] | -0.01 AA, 8.09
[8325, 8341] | 0.25 AA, 7.78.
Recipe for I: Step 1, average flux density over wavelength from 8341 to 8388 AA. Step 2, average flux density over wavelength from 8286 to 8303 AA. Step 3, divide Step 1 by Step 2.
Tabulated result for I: 0.95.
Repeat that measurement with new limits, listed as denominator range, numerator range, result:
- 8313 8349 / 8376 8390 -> 0.91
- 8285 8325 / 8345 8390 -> 0.95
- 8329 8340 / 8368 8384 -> 0.98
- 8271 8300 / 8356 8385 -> 0.93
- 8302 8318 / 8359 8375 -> 0.97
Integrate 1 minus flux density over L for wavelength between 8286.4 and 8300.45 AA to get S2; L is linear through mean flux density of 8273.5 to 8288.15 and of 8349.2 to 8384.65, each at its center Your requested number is -0.1 AA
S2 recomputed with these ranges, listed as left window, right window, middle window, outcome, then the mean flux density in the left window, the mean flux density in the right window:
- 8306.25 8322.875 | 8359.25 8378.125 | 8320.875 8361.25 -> -0.7 AA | 7.98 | 7.65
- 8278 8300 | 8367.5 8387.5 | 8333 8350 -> -0.5 AA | 8.15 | 7.64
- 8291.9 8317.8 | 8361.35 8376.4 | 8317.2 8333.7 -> 0.2 AA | 8.1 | 7.67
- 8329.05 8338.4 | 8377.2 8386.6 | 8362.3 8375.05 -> -0.1 AA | 7.84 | 7.52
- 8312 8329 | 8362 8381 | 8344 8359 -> -0.3 AA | 7.97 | 7.67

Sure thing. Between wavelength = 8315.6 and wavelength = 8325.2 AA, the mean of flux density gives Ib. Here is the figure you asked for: 8.13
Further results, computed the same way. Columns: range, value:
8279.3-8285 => 8.06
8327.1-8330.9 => 7.55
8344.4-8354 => 7.94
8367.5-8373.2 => 7.97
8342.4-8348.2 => 8.25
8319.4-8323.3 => 8.08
